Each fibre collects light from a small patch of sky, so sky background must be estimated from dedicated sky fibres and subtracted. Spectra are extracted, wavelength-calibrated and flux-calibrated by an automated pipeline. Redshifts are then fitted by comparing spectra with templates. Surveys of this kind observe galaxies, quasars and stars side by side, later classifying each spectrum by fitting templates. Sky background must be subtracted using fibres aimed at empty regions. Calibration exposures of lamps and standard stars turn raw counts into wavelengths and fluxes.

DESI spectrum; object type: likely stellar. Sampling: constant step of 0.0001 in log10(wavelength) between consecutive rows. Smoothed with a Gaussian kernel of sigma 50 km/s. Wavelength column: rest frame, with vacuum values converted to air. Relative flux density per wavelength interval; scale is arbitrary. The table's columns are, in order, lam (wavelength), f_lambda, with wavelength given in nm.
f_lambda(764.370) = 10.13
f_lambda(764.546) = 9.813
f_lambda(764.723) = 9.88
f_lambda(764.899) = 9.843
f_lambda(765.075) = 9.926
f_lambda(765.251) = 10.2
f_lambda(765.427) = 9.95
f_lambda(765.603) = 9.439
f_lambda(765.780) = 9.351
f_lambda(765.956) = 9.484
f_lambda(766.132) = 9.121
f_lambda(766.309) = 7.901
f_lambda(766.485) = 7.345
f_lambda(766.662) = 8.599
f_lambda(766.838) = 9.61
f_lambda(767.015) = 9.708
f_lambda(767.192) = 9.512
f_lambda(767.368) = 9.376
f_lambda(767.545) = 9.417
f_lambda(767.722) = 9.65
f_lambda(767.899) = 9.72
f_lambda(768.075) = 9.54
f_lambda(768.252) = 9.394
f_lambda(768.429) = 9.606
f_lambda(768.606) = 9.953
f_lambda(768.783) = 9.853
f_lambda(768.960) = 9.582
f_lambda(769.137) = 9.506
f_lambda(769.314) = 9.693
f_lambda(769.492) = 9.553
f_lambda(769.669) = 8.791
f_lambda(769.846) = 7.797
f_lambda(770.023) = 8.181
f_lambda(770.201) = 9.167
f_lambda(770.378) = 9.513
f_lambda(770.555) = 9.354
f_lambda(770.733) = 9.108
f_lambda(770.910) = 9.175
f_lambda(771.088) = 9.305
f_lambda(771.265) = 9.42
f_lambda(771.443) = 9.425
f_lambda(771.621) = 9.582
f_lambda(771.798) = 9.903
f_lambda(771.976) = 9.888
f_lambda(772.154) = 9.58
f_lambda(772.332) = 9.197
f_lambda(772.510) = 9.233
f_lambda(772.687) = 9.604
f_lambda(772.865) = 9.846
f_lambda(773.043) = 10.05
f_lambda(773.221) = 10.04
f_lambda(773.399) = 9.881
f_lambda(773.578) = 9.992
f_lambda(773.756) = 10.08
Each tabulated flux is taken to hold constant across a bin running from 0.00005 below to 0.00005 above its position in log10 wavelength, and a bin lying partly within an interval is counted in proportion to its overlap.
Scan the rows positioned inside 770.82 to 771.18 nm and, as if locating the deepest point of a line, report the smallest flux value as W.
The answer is 9.175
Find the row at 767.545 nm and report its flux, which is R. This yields 9.417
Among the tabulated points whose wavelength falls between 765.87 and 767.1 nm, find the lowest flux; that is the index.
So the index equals 7.345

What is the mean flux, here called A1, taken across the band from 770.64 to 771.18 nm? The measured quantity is 9.2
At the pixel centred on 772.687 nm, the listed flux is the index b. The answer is 9.604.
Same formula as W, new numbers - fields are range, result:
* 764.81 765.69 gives 9.439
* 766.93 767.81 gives 9.376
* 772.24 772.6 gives 9.197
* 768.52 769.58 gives 9.506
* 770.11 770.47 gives 9.167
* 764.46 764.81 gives 9.813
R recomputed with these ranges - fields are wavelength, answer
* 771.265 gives 9.42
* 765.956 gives 9.484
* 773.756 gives 10.08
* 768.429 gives 9.606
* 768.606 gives 9.953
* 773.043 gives 10.05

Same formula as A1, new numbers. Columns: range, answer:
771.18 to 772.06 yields 9.64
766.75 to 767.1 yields 9.65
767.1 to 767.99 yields 9.54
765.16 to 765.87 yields 9.74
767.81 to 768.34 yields 9.56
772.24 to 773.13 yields 9.59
